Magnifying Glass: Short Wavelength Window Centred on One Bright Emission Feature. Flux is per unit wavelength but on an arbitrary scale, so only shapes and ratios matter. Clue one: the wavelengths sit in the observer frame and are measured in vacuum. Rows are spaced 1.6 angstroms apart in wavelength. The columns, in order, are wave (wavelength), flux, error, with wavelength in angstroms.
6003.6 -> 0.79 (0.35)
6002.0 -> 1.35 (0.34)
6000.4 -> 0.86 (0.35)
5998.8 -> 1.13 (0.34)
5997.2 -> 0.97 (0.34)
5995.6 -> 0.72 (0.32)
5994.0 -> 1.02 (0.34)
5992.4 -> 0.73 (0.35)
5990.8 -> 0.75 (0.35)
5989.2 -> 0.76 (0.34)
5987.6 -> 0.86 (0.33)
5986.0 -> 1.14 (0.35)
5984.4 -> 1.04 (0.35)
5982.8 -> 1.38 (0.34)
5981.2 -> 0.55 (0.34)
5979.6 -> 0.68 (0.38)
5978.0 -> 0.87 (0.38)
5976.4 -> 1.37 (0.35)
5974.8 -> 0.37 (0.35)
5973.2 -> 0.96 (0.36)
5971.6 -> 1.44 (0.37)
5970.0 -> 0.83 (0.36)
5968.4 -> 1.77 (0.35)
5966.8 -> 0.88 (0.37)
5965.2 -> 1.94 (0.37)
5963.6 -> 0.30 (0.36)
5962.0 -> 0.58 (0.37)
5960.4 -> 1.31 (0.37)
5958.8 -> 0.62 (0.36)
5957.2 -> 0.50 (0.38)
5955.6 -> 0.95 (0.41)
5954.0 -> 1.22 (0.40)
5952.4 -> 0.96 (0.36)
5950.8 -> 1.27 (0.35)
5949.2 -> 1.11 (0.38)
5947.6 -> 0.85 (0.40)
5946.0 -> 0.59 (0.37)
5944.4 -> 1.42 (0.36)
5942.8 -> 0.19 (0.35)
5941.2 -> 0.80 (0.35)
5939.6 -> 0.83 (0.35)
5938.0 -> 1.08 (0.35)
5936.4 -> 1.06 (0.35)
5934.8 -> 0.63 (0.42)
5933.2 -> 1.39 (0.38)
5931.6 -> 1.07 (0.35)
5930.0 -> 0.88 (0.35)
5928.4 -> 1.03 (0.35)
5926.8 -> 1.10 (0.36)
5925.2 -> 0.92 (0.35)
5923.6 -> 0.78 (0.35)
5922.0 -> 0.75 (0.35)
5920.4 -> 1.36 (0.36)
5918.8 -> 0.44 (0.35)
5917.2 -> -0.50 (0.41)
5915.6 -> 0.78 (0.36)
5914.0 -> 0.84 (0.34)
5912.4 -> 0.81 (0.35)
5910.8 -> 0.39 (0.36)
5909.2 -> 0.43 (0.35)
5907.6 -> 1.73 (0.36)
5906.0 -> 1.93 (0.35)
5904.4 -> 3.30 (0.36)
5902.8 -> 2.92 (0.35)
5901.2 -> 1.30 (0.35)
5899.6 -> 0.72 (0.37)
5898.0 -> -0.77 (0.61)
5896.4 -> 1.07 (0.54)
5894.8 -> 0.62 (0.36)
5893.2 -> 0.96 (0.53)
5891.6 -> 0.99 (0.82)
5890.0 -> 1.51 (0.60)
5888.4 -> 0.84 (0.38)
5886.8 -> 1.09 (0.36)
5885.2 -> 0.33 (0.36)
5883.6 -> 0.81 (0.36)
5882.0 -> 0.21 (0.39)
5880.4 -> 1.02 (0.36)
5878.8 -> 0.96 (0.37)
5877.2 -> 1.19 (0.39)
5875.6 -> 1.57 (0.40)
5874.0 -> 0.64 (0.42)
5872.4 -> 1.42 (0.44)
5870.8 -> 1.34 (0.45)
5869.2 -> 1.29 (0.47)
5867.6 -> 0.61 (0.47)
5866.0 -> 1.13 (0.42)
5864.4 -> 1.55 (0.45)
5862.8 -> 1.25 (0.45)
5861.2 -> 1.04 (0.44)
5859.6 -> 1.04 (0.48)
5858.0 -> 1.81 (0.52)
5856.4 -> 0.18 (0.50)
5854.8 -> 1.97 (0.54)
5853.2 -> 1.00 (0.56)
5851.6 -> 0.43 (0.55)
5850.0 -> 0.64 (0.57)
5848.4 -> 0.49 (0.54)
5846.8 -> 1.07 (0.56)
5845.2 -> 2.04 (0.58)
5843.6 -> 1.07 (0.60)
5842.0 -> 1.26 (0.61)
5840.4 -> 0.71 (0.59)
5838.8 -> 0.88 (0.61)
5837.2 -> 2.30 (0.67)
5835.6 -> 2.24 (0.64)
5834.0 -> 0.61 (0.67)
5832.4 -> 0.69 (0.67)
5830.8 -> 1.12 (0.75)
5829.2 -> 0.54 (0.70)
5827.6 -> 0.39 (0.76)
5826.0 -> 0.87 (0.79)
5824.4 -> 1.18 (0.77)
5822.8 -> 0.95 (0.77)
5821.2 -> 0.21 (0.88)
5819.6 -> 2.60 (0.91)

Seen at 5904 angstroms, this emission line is Hbeta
